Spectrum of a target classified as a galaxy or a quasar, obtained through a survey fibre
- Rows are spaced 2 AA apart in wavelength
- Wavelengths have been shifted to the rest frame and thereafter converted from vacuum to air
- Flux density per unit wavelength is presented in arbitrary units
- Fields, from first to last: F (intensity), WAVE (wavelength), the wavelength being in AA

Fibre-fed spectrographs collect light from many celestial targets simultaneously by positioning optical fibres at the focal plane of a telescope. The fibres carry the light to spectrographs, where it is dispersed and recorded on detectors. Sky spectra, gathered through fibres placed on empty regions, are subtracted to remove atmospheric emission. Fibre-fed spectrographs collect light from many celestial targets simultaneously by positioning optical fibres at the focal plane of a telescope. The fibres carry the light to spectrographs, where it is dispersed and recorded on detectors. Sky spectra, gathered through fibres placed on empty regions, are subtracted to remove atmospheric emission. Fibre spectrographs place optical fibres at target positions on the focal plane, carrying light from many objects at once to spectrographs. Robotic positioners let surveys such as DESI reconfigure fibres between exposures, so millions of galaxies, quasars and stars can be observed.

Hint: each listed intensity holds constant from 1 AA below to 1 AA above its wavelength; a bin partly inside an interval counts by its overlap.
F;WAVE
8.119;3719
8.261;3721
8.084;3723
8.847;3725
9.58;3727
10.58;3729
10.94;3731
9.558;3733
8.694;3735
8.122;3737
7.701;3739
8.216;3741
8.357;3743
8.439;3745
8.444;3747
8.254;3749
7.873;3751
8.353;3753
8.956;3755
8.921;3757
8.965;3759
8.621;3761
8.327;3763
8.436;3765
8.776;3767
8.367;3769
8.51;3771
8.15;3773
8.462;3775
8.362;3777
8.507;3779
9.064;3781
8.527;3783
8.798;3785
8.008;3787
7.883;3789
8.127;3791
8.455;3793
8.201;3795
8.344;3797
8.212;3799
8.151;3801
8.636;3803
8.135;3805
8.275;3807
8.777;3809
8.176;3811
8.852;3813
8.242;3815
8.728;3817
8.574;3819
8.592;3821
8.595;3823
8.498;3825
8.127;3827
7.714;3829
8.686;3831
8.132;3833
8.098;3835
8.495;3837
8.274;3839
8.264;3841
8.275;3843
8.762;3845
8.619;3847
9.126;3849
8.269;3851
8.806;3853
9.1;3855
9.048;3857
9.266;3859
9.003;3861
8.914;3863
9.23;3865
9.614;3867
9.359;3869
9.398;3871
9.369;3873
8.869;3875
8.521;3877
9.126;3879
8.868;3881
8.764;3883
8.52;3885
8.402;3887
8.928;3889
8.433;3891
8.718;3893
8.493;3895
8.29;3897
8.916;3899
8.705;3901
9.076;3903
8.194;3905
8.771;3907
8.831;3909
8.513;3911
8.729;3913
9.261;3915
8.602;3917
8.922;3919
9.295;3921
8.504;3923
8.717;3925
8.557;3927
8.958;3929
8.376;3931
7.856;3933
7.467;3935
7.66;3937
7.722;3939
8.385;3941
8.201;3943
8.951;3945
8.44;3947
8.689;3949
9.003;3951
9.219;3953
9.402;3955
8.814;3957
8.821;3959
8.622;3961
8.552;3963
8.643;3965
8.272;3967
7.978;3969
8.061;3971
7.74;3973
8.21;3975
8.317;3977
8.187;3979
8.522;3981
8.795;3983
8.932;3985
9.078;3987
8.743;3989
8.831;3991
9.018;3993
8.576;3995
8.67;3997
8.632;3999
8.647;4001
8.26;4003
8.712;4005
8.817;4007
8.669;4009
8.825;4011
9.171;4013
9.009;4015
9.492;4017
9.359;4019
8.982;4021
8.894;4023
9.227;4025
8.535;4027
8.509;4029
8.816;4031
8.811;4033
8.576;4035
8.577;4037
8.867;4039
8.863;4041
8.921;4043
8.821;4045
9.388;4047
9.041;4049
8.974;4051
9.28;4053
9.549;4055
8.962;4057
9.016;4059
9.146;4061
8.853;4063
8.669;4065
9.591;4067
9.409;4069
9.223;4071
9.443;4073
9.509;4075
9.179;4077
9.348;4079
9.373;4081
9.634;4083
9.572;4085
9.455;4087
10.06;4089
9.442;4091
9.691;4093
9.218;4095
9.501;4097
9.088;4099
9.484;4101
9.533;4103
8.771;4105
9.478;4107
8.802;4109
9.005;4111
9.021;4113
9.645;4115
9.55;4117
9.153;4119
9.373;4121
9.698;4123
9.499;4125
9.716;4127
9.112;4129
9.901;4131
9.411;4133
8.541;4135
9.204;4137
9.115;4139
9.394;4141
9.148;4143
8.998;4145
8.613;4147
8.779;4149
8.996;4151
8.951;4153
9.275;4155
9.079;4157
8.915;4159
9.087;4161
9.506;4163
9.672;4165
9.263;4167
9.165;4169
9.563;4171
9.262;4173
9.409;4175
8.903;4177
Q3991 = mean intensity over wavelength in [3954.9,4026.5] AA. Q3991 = 8.7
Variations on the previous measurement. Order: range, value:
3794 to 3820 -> 8.41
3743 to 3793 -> 8.46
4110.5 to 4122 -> 9.3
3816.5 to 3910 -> 8.71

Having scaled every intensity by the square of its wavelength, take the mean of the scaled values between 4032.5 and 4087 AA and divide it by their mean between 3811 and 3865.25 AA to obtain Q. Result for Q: 1.19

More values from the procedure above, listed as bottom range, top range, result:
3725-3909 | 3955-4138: 1.17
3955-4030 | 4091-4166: 1.14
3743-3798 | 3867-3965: 1.11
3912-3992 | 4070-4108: 1.18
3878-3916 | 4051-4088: 1.16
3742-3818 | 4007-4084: 1.23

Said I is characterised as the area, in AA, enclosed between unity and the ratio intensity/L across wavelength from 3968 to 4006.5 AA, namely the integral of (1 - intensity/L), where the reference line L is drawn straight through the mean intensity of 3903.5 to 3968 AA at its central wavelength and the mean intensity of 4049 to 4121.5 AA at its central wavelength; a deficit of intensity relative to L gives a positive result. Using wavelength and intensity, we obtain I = 1.37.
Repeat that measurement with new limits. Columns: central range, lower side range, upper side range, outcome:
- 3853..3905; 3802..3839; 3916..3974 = -2.8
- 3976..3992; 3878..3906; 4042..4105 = 0.6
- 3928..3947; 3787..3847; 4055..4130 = 1.3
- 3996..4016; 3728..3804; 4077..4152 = 0.7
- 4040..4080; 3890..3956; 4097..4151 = -0.6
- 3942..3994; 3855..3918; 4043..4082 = 2.3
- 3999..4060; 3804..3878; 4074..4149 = 1.4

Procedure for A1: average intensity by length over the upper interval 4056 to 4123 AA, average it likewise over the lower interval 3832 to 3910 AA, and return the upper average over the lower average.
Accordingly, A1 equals 1.1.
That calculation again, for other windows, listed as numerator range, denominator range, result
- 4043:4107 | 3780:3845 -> 1.11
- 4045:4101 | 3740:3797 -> 1.10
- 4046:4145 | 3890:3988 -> 1.09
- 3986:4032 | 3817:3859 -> 1.04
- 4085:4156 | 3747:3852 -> 1.10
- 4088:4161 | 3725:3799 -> 1.08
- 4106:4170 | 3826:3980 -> 1.07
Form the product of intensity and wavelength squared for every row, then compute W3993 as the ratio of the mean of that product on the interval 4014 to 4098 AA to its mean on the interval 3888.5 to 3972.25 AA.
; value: 1.14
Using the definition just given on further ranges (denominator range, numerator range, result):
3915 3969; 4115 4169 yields 1.19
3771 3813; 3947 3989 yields 1.12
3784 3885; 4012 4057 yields 1.16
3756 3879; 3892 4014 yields 1.07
